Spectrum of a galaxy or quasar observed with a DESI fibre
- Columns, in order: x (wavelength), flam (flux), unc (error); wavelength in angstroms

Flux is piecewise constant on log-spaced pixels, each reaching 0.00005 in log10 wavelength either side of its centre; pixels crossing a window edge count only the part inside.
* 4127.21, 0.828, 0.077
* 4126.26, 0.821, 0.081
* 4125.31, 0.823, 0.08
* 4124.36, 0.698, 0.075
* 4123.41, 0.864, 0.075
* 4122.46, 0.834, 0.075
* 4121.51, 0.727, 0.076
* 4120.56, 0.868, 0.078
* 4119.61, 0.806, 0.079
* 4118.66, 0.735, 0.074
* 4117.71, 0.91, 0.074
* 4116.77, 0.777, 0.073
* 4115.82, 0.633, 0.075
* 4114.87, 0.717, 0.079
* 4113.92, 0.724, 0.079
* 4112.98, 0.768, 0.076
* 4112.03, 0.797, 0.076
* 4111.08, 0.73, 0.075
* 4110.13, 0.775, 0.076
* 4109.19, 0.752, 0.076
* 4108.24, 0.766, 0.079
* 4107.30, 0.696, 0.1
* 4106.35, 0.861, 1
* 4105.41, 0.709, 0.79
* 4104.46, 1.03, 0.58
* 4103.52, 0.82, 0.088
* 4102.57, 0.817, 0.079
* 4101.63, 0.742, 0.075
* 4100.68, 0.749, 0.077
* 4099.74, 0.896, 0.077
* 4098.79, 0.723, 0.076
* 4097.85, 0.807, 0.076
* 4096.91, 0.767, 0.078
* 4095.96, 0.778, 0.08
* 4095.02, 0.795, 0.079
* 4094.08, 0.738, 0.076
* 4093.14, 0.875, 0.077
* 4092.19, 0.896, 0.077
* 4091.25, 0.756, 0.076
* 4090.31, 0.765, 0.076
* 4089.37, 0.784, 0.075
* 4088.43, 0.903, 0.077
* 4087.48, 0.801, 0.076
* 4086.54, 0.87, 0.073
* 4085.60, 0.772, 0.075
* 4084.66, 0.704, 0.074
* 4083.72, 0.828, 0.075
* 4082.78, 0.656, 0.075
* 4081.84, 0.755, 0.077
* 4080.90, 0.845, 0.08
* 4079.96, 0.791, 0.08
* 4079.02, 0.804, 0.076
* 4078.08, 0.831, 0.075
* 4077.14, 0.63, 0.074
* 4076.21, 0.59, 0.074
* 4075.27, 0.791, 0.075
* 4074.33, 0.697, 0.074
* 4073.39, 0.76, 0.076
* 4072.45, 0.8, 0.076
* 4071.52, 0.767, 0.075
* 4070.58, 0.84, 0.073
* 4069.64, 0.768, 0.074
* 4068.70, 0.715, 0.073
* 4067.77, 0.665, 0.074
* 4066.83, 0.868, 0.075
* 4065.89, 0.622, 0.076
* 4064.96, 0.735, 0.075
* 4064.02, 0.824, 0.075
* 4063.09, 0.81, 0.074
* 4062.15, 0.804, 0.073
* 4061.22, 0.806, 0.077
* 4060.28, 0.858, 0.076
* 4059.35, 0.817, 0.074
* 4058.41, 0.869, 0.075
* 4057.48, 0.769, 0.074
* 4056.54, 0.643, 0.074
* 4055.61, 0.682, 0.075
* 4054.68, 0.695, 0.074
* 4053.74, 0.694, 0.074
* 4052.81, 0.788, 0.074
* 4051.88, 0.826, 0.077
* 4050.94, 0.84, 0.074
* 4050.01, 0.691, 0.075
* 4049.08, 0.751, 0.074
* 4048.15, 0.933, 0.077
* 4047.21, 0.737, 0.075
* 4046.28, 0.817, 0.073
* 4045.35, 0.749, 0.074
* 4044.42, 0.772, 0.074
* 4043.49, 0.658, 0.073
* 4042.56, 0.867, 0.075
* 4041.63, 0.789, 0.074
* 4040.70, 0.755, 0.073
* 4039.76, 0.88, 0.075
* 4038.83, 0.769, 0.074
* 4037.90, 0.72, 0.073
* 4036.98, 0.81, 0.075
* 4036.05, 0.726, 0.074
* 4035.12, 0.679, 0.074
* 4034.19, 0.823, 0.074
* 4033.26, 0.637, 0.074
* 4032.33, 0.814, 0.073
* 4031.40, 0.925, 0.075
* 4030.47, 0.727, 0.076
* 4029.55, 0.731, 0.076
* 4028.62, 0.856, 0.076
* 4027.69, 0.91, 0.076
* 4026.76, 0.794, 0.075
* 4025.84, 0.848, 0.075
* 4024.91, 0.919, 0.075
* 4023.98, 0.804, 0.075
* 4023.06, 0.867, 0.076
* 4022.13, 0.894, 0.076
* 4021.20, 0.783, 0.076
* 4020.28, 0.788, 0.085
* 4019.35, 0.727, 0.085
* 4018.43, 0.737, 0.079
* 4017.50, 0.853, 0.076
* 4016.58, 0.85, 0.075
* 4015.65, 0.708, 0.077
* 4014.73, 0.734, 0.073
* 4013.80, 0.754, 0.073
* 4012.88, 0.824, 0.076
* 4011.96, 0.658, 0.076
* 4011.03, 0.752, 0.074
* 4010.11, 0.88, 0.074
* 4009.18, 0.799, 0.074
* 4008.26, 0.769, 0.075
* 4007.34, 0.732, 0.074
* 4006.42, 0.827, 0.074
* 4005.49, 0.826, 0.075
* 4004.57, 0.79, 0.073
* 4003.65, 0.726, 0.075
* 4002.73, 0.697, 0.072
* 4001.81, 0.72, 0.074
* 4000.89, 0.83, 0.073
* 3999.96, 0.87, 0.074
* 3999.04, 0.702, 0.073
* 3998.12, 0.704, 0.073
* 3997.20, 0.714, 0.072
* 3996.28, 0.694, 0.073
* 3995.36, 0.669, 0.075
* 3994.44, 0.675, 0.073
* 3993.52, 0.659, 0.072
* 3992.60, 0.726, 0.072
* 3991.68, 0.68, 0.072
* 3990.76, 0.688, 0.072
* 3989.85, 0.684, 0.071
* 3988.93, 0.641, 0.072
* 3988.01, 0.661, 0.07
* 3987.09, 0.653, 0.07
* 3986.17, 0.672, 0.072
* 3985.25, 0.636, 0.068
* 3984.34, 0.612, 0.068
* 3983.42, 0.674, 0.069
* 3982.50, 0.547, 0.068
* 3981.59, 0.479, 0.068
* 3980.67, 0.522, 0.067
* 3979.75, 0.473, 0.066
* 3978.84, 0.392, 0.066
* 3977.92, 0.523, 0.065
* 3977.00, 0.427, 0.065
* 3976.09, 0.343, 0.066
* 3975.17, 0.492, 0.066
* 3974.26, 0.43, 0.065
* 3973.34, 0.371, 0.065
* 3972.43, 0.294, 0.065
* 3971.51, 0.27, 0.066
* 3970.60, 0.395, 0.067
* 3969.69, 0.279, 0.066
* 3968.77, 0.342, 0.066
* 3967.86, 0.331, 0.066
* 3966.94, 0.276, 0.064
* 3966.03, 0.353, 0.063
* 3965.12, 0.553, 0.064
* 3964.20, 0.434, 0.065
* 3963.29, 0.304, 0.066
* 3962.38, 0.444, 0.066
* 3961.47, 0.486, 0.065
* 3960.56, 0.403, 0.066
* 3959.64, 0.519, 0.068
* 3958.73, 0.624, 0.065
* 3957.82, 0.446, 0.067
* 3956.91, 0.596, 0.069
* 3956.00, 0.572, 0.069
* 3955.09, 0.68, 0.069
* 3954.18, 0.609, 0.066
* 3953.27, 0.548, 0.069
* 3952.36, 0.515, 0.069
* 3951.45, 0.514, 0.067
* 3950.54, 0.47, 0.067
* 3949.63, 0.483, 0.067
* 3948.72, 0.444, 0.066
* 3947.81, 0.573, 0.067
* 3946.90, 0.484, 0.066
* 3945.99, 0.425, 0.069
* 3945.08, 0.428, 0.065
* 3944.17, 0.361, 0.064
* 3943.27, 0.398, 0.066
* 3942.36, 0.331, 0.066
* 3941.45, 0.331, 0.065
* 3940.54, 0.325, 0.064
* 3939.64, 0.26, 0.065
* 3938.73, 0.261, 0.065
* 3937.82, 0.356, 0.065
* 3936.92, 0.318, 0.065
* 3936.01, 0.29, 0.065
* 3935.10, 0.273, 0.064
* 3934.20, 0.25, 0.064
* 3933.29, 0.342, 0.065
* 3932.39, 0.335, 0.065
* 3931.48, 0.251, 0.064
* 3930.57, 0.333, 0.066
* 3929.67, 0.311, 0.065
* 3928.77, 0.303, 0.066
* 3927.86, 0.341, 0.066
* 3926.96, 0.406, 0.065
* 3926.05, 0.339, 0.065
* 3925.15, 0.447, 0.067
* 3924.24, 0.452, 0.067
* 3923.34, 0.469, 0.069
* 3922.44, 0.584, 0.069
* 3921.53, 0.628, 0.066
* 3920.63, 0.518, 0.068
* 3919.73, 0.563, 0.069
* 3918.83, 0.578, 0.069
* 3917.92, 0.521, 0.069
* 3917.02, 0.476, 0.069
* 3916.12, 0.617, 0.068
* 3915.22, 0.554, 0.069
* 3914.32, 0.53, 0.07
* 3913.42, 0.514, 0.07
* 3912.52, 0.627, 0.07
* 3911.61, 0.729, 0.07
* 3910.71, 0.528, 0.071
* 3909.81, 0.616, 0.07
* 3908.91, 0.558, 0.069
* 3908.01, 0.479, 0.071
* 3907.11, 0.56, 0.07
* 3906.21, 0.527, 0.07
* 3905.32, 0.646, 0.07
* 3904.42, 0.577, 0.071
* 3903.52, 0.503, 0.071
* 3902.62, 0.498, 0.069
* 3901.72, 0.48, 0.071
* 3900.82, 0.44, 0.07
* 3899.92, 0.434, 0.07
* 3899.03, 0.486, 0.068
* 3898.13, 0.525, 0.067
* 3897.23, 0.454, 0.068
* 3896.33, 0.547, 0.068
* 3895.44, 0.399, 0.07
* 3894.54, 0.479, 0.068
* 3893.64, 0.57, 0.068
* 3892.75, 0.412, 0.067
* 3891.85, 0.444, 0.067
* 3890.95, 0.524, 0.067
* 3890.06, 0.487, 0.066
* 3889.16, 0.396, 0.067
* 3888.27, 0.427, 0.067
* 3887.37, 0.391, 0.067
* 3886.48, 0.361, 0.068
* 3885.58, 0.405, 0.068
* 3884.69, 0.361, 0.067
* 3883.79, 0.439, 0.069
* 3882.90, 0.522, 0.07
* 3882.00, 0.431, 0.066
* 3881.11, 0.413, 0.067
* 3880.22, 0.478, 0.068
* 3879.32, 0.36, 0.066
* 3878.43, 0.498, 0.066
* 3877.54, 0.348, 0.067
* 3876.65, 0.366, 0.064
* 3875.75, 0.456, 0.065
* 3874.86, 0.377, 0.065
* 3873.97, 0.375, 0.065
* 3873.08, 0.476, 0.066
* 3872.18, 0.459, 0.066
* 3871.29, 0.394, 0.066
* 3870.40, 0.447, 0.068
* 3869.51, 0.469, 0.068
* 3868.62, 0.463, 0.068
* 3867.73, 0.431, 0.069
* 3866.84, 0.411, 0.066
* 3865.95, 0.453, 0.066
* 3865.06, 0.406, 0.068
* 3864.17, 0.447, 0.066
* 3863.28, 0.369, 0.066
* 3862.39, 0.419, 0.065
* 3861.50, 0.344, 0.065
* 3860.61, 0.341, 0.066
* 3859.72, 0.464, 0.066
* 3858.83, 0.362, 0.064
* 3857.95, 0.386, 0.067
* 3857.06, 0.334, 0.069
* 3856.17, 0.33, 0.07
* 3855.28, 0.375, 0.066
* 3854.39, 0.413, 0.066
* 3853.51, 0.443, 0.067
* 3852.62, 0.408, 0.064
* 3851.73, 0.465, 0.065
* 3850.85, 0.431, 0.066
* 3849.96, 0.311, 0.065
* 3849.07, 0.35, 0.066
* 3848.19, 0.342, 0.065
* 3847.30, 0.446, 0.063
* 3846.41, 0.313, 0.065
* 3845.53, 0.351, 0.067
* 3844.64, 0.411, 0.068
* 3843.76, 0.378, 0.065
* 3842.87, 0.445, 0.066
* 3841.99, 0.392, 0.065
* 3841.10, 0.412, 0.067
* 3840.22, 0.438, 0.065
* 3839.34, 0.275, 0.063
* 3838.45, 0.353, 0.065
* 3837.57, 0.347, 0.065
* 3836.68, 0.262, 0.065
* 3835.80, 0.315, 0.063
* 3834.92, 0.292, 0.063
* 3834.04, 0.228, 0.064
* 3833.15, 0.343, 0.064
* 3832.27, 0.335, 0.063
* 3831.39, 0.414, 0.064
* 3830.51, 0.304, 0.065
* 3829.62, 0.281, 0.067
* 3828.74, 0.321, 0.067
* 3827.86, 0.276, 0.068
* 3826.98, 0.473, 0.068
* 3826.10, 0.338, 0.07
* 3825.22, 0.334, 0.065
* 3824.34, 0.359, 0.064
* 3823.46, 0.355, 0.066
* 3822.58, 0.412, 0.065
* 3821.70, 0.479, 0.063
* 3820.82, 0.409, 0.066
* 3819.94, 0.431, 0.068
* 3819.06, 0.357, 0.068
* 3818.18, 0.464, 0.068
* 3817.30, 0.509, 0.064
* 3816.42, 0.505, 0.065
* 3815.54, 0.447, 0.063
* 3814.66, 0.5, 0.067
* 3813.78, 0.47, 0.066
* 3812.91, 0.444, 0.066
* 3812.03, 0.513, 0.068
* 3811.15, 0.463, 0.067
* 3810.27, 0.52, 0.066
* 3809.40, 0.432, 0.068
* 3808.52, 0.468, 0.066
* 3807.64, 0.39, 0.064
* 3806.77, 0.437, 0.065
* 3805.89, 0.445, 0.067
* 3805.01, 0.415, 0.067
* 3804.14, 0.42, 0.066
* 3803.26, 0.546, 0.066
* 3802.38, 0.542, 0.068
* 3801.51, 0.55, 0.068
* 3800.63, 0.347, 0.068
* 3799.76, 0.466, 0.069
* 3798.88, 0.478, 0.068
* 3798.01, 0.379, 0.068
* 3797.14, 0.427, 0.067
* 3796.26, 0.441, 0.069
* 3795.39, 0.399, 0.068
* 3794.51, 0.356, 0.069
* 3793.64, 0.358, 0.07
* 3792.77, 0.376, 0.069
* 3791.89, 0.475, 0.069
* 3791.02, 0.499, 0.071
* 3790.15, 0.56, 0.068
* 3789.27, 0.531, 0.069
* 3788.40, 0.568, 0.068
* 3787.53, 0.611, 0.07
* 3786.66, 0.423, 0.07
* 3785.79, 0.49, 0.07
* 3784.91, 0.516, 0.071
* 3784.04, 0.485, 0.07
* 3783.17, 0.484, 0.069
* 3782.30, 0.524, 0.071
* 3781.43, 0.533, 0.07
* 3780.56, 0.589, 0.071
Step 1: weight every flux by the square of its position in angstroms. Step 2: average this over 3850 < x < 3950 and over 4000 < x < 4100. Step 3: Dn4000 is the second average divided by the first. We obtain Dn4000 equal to 1.92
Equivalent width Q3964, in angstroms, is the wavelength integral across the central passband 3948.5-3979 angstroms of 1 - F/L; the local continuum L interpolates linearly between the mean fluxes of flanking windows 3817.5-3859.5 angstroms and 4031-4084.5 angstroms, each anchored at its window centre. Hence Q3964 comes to 7.6 angstroms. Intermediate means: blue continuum 0.369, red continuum 0.768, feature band 0.446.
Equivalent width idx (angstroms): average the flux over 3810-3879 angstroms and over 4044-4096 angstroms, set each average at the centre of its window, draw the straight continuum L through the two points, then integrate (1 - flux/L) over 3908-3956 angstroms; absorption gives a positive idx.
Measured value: 7.9 angstroms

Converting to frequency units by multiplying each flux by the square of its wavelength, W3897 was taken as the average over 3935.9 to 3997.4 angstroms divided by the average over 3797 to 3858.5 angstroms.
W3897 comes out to 1.3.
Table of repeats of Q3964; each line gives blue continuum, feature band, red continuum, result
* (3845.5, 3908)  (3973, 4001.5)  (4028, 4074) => 1.8 angstroms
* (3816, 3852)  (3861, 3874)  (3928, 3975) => -1.5 angstroms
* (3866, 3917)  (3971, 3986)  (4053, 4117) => 3.4 angstroms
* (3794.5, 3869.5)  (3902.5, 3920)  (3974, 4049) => -0.5 angstroms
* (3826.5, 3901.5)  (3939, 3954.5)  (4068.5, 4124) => 2.9 angstroms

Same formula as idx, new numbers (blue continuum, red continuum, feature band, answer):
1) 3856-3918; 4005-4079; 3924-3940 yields 6.60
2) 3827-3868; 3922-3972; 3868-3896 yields -3.68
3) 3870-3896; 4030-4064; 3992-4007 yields -1.37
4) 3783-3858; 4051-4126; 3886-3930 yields 3.04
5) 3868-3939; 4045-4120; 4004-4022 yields -3.58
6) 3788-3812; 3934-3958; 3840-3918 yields -1.35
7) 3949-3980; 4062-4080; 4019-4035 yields -4.74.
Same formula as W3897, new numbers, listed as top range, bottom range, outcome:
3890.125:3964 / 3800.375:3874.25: 1.21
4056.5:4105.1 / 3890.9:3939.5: 1.84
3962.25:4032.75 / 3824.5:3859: 1.97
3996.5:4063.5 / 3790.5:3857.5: 2.16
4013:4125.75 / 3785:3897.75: 2.10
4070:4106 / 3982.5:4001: 1.20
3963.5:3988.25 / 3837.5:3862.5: 1.28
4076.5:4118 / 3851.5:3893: 2.11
